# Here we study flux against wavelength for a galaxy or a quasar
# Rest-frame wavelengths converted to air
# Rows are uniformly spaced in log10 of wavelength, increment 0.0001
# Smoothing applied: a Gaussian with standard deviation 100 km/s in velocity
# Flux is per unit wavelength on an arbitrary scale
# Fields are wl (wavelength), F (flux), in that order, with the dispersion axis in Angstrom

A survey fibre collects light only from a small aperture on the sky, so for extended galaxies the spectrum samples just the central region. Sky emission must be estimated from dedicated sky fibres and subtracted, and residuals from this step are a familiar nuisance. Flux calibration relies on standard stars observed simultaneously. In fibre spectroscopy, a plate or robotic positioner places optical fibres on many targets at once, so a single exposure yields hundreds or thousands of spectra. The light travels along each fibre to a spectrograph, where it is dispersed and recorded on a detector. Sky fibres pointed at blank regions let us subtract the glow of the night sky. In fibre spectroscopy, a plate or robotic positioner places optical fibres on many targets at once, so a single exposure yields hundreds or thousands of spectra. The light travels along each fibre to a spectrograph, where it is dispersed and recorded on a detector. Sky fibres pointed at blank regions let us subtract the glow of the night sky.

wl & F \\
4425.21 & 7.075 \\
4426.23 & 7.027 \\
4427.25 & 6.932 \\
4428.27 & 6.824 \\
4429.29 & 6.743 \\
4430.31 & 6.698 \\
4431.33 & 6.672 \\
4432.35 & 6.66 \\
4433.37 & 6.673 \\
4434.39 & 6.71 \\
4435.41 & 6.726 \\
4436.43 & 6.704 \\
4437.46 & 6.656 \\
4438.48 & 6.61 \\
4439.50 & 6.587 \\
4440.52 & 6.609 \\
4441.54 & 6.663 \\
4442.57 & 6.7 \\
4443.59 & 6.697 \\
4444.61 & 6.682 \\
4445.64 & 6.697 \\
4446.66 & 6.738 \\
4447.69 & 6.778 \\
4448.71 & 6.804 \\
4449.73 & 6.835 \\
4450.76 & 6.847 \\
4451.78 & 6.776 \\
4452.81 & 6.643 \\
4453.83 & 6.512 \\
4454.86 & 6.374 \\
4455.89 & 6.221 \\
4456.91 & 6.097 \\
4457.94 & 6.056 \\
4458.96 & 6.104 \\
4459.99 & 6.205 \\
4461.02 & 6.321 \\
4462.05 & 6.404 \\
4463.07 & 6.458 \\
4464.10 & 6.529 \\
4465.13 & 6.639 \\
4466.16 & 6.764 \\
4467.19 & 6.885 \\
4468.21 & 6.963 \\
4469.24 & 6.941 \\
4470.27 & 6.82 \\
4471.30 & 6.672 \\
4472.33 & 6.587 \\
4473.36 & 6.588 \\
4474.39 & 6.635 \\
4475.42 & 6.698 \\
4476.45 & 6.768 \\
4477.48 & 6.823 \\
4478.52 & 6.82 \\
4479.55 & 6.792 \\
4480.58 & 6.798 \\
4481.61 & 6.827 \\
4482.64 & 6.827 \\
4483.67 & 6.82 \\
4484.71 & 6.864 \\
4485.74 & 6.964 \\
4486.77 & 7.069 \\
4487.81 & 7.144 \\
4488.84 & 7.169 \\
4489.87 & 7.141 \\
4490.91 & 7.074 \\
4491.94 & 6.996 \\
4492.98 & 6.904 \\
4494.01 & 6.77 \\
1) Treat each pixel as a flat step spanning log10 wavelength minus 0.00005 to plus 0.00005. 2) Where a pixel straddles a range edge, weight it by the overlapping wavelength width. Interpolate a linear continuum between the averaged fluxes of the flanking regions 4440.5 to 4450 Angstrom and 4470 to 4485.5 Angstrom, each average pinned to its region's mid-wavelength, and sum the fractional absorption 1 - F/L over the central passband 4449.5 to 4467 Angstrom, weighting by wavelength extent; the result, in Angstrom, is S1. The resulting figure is 0.7 Angstrom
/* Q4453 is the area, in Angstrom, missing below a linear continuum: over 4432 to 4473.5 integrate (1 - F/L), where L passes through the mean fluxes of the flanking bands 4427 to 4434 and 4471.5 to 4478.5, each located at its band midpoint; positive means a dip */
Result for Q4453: 0.6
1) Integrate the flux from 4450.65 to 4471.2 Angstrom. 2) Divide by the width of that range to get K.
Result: 6.53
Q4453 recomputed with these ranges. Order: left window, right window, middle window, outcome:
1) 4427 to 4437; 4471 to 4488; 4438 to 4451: 0.1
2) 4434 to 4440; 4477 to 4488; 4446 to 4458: 0.3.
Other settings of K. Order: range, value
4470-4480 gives 6.71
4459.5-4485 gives 6.7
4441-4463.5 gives 6.53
